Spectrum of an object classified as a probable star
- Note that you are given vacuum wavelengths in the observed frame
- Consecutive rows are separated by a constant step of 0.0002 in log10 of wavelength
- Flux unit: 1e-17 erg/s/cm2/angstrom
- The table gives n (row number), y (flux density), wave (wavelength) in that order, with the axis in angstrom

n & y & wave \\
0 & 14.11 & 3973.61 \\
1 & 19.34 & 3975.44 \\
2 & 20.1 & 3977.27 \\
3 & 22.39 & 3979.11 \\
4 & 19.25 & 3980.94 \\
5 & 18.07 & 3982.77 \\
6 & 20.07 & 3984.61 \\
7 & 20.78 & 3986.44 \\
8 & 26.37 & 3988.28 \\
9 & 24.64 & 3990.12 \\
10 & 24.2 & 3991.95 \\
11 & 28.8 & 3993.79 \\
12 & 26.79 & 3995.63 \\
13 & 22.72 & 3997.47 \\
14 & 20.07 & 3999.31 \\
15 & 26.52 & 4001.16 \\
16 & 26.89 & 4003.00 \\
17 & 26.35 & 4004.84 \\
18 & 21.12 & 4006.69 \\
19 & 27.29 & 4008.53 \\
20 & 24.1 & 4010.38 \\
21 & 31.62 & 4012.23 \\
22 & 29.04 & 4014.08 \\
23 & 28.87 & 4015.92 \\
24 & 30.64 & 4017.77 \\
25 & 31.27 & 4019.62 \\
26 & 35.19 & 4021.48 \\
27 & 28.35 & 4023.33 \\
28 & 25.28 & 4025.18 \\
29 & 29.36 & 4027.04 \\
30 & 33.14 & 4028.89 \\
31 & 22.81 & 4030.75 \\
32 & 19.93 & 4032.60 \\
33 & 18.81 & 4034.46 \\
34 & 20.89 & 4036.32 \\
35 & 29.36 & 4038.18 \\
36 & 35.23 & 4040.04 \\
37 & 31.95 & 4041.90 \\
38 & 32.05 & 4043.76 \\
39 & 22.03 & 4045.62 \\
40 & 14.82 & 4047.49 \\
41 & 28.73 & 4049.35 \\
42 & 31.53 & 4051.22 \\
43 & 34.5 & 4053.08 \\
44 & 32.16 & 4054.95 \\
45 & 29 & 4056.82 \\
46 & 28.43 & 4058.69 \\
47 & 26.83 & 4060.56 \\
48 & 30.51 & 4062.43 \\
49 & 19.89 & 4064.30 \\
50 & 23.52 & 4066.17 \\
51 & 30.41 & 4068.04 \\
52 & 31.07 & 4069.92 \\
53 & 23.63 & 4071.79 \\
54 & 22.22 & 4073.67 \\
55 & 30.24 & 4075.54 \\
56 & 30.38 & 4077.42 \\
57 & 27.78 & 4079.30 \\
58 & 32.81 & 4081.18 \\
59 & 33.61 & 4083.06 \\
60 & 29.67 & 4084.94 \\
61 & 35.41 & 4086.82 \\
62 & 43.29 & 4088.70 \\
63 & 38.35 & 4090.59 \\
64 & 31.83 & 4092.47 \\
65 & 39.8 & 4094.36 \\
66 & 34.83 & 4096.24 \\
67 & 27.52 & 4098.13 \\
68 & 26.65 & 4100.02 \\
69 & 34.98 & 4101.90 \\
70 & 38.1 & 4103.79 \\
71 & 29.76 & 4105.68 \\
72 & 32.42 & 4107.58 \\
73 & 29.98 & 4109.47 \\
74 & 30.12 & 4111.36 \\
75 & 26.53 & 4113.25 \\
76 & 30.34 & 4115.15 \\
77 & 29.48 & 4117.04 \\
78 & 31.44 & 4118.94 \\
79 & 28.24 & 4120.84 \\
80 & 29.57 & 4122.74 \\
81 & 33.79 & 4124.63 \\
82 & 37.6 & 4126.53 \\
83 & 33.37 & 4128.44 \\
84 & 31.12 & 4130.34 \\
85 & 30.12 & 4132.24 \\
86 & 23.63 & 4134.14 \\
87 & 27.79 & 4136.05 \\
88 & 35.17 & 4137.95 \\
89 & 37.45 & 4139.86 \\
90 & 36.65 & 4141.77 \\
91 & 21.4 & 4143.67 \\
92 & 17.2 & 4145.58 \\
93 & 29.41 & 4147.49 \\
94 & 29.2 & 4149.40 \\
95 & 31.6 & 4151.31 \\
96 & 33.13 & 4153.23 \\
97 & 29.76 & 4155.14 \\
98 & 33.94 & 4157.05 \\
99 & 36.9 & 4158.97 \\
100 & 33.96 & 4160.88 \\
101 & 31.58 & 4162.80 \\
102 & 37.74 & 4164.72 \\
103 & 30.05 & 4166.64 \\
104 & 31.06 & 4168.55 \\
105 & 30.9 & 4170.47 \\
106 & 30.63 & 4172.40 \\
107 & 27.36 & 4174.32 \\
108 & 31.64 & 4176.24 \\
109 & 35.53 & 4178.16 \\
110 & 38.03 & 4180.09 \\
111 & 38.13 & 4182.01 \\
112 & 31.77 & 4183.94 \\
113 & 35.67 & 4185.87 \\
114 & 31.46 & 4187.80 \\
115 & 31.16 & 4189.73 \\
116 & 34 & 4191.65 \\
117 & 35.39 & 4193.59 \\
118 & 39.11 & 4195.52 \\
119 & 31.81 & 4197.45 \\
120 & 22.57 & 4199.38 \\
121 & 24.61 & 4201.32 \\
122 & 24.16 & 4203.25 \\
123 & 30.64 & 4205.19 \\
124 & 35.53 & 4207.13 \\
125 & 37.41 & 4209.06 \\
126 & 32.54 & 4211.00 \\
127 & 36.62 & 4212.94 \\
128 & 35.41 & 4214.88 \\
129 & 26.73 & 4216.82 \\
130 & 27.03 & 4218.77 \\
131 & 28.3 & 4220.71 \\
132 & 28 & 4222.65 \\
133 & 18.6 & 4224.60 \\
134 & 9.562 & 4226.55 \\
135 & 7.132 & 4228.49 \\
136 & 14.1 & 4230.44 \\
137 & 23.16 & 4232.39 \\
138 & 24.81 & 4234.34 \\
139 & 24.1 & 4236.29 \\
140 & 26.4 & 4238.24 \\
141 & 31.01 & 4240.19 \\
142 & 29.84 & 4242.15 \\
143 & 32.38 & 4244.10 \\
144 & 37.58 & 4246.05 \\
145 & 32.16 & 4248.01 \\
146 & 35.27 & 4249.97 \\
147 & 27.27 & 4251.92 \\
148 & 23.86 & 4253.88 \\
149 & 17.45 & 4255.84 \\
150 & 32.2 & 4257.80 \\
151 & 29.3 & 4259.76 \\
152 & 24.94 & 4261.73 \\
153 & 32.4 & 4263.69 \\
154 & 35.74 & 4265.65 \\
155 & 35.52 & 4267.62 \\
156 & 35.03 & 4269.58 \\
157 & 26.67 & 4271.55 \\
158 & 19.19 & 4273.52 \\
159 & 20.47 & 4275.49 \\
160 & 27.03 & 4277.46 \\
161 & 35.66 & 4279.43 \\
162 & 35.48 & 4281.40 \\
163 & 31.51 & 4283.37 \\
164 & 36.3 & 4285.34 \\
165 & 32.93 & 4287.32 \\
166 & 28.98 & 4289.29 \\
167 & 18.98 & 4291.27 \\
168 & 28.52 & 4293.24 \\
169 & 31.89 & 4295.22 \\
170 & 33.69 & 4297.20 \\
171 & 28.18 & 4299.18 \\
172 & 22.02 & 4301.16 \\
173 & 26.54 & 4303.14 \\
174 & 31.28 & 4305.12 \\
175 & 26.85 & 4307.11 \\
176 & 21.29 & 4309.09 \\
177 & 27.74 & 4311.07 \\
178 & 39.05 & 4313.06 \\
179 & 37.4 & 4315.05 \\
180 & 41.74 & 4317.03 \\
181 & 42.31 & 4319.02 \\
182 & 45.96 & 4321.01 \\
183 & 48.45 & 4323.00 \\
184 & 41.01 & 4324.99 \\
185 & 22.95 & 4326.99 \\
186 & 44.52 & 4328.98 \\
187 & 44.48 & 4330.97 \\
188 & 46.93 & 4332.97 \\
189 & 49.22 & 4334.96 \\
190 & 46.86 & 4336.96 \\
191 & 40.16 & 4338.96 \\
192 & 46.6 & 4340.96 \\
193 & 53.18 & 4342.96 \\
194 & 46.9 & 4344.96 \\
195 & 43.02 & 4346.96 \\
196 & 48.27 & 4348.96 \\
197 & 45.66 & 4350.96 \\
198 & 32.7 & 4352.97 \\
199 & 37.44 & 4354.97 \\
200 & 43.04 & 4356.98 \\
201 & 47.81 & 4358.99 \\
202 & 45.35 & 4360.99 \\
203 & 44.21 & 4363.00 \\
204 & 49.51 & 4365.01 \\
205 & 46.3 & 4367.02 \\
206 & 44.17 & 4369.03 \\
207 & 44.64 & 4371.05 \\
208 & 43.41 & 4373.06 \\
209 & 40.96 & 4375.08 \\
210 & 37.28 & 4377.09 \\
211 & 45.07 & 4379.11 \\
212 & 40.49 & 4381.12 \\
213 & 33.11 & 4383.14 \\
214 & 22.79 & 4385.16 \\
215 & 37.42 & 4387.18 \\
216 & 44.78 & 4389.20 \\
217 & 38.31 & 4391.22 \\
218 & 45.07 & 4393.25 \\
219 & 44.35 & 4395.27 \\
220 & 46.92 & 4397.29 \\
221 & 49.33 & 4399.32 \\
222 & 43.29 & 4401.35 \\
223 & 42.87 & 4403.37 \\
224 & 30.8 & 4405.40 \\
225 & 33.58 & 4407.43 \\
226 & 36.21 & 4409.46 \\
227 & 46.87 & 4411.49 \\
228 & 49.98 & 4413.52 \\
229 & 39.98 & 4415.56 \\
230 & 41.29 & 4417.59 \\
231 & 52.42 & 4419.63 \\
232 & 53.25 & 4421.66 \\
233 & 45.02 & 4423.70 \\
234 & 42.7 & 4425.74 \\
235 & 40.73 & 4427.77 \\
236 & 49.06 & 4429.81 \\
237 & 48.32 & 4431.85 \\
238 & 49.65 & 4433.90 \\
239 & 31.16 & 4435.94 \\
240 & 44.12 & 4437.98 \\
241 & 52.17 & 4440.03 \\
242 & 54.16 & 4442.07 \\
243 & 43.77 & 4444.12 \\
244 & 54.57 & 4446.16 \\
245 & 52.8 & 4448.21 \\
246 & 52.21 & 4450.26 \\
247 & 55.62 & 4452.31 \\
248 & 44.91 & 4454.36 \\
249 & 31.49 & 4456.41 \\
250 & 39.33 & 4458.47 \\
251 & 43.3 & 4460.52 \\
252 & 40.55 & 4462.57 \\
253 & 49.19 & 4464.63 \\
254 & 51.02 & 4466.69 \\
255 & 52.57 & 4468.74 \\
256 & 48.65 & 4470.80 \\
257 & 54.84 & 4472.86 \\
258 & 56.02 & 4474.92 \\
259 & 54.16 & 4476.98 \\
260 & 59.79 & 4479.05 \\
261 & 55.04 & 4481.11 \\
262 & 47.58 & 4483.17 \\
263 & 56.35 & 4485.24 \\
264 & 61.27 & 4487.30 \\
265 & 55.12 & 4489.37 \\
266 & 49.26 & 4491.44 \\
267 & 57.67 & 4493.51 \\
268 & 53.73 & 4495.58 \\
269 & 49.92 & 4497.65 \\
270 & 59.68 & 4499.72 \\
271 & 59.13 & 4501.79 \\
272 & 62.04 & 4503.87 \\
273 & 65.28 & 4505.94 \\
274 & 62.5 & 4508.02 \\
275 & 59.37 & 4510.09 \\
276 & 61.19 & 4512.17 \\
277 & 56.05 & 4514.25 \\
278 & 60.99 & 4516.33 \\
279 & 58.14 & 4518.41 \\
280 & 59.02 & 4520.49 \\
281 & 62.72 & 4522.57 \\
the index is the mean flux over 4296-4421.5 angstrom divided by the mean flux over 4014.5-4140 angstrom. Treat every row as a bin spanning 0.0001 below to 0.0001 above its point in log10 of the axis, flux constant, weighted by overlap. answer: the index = 1.4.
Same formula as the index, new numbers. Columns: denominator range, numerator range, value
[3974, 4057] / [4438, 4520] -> 2.05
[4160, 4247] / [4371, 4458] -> 1.47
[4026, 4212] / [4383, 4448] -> 1.43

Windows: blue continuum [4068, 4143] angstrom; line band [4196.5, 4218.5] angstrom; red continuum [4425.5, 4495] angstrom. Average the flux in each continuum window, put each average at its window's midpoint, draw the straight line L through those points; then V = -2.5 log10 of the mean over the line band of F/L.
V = 0.20 mag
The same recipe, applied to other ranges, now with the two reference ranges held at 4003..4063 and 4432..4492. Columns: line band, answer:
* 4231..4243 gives 0.42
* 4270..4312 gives 0.40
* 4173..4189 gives 0.06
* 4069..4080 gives 0.09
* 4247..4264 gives 0.36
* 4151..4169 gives 0.04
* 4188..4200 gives 0.11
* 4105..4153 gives 0.09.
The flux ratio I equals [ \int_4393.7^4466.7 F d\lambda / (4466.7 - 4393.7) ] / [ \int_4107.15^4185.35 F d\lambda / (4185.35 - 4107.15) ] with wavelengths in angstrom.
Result 1.44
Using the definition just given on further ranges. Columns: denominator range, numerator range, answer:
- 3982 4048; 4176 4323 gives 1.15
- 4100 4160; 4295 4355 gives 1.25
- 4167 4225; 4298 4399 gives 1.28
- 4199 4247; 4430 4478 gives 1.79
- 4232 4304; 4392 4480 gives 1.60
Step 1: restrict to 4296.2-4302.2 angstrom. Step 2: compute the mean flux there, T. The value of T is 28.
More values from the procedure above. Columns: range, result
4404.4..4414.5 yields 39.5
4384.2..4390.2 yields 35.1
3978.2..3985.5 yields 19.9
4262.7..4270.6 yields 34.6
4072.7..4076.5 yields 26.2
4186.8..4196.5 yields 34.2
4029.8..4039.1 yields 22.4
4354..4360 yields 42.8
